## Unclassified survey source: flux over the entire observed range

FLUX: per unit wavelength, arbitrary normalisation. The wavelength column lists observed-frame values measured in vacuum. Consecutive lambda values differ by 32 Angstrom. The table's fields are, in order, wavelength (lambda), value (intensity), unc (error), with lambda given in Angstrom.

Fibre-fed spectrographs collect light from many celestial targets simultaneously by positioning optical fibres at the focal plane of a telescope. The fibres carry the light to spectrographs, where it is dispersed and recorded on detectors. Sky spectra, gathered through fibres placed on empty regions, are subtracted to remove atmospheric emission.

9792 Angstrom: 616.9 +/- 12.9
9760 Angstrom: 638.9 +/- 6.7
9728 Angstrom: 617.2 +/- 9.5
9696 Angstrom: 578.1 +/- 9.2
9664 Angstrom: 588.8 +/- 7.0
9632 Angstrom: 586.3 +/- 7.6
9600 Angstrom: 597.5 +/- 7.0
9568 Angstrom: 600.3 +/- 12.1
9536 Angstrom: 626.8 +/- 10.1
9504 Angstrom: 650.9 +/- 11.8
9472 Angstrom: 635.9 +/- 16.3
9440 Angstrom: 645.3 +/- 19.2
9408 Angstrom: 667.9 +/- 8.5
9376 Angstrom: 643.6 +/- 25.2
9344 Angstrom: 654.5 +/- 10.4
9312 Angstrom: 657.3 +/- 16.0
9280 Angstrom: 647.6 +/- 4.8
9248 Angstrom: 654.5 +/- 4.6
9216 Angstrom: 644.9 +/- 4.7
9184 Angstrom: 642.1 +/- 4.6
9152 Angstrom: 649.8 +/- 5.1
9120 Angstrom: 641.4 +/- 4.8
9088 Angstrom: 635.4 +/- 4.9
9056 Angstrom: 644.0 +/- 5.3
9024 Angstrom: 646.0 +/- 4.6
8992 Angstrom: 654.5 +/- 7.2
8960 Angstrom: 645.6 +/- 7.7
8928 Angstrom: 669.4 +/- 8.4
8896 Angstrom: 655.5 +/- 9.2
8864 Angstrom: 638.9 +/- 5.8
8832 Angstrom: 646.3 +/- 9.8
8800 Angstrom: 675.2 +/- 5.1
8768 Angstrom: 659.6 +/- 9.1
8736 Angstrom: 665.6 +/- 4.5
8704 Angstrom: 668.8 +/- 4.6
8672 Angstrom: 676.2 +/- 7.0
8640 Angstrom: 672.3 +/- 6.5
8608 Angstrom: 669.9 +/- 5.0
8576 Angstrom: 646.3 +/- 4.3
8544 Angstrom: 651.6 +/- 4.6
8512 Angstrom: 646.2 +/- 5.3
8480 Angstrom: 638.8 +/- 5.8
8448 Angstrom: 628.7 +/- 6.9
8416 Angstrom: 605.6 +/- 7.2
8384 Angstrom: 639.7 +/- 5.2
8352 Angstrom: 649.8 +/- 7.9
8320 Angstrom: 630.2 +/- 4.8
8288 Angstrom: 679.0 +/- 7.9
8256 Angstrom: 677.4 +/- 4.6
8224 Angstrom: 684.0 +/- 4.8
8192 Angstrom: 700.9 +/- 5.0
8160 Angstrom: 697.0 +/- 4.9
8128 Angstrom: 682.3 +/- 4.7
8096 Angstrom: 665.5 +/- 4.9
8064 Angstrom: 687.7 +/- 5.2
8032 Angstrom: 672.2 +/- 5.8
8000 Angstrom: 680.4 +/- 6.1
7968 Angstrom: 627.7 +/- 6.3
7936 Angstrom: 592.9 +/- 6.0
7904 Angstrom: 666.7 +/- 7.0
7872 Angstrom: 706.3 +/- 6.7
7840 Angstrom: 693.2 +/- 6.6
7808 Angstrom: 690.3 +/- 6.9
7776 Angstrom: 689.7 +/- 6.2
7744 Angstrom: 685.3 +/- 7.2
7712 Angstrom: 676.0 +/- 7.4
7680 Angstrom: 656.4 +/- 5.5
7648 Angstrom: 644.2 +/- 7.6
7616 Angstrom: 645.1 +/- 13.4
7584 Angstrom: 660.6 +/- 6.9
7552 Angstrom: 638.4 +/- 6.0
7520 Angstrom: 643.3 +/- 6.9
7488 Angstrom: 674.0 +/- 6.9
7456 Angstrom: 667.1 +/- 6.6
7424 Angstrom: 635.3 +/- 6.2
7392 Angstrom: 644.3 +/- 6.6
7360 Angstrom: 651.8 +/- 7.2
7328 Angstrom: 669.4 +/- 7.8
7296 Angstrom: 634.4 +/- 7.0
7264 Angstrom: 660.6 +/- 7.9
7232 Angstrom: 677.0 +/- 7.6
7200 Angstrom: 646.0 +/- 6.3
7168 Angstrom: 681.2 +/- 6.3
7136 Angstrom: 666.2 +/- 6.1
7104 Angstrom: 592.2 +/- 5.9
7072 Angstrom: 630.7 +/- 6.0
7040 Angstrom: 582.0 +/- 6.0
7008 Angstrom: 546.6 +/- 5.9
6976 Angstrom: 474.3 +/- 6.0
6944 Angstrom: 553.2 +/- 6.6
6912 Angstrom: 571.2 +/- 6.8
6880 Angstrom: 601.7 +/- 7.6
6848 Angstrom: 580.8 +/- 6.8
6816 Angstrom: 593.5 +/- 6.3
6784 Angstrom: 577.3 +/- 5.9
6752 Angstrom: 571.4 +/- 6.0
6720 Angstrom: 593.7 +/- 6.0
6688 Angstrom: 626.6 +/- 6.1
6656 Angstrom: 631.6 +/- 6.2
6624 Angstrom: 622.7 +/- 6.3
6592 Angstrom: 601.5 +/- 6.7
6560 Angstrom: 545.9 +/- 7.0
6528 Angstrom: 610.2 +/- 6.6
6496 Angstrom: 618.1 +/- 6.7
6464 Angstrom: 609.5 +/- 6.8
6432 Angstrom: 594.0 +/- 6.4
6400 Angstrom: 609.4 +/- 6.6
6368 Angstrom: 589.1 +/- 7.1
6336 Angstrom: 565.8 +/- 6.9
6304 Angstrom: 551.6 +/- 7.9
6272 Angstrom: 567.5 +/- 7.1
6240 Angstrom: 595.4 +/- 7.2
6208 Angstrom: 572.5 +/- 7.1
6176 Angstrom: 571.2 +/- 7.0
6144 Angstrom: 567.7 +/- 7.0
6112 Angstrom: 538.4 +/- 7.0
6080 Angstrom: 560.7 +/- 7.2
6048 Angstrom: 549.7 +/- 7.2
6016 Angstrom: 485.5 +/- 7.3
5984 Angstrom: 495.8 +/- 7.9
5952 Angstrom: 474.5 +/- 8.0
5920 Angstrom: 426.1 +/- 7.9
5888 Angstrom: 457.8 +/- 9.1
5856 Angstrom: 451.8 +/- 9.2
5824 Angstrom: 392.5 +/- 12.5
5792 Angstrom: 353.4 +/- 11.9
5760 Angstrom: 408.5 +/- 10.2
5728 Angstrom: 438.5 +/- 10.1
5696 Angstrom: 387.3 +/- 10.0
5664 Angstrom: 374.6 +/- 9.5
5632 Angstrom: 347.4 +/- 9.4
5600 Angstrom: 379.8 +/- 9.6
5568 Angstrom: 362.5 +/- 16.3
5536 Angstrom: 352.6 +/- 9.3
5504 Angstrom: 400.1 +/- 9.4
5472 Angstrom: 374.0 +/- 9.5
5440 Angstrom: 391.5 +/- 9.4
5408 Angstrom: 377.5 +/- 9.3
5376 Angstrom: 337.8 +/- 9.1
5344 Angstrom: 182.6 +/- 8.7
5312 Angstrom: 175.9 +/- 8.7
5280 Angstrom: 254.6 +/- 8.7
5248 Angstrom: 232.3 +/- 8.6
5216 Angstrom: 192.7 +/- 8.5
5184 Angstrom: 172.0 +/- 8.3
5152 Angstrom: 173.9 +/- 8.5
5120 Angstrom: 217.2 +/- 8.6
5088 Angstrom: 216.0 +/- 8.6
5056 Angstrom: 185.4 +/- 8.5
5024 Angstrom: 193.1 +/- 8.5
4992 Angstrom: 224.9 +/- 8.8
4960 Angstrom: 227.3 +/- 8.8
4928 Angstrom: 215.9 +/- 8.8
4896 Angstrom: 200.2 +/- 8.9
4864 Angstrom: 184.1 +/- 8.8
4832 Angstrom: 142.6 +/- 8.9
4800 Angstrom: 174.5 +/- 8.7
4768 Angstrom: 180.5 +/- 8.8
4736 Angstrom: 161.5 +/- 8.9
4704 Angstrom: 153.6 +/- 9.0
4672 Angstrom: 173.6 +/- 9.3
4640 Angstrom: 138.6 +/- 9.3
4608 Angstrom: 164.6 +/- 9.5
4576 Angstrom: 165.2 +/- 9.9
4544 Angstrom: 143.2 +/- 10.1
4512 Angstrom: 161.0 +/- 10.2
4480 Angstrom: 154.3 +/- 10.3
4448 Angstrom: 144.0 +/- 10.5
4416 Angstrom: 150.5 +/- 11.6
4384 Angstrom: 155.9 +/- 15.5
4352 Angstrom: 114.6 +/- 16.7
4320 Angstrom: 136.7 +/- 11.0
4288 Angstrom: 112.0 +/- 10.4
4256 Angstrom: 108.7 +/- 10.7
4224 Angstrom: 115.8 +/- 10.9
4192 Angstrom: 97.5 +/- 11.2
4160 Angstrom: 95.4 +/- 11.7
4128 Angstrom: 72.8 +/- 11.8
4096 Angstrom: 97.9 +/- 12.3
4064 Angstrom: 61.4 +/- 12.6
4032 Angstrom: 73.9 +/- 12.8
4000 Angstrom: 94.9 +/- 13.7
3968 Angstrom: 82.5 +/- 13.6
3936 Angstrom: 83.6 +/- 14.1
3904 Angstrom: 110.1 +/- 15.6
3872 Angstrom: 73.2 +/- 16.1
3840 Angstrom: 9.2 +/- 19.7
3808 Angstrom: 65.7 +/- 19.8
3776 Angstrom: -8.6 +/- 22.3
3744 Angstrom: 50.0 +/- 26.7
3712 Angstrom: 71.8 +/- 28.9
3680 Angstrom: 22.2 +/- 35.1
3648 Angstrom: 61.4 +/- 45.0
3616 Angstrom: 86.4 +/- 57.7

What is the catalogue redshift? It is 0.348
